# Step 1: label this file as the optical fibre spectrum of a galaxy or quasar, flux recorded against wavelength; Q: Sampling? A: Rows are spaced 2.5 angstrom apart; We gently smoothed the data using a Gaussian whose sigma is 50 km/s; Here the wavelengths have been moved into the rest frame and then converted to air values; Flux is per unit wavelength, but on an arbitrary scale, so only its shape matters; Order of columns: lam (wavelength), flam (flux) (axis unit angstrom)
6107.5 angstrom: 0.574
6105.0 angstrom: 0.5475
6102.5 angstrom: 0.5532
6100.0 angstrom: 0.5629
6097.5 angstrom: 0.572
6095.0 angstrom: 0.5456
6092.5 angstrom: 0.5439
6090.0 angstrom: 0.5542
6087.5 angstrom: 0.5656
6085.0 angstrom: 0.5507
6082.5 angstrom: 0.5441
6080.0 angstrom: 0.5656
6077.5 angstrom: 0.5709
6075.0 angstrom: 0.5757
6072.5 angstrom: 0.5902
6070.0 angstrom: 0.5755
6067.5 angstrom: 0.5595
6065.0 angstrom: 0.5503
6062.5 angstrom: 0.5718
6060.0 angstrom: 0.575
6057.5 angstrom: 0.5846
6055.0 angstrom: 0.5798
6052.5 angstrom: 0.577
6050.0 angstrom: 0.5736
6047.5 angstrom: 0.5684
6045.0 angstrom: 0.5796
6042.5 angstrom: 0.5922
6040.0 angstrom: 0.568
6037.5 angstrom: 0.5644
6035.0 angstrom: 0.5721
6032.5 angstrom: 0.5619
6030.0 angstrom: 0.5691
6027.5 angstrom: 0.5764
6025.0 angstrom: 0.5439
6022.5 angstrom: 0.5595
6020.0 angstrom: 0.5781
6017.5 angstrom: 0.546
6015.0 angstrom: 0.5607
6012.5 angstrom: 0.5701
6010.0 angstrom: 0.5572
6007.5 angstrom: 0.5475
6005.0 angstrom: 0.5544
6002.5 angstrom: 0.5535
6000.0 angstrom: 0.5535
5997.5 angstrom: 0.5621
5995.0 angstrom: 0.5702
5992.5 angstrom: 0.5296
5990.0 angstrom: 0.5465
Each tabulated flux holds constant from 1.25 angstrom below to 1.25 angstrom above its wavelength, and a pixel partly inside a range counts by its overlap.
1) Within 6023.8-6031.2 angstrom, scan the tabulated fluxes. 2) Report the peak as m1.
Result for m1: 0.5764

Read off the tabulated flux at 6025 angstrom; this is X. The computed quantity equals 0.5439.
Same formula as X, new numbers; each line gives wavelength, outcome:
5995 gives 0.5702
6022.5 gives 0.5595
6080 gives 0.5656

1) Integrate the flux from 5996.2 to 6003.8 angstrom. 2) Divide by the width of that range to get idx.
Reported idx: 0.556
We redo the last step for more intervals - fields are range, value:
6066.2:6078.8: 0.574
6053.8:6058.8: 0.582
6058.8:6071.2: 0.566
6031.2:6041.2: 0.567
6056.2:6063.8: 0.577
